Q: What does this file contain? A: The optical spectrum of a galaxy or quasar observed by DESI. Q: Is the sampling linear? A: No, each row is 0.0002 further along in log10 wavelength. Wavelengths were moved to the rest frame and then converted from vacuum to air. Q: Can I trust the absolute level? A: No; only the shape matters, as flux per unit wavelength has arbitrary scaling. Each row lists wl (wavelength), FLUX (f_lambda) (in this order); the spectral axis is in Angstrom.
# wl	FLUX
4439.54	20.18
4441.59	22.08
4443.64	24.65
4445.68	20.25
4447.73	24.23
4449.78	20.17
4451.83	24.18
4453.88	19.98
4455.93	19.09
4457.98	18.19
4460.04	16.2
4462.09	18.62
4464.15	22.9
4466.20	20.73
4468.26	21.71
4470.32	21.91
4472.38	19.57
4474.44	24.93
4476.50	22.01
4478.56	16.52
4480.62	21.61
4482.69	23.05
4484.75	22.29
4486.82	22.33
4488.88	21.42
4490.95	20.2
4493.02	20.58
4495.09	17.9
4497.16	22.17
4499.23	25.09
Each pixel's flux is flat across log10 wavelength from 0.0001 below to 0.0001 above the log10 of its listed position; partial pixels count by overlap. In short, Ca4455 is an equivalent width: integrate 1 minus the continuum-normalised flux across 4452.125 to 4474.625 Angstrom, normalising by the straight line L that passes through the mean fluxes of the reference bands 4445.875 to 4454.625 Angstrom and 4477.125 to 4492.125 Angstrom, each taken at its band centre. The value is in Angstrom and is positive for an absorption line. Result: 1.40 Angstrom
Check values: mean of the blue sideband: 22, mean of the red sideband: 21.1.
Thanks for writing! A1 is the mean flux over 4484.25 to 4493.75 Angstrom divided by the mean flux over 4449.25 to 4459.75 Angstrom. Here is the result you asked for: 1.1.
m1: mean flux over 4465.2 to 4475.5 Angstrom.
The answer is 21.8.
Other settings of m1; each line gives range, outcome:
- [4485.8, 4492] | 21.3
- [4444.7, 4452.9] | 22.2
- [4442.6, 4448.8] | 23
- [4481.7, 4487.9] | 22.6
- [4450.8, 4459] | 20.4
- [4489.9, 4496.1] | 19.6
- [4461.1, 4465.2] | 20.8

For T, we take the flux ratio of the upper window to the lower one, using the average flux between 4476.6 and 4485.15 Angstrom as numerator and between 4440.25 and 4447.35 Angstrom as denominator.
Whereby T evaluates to 0.93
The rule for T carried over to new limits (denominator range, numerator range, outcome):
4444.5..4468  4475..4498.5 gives 1.03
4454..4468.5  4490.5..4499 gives 1.06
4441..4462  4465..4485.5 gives 1.03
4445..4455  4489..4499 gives 0.95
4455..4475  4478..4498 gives 1.03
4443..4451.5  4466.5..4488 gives 0.96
